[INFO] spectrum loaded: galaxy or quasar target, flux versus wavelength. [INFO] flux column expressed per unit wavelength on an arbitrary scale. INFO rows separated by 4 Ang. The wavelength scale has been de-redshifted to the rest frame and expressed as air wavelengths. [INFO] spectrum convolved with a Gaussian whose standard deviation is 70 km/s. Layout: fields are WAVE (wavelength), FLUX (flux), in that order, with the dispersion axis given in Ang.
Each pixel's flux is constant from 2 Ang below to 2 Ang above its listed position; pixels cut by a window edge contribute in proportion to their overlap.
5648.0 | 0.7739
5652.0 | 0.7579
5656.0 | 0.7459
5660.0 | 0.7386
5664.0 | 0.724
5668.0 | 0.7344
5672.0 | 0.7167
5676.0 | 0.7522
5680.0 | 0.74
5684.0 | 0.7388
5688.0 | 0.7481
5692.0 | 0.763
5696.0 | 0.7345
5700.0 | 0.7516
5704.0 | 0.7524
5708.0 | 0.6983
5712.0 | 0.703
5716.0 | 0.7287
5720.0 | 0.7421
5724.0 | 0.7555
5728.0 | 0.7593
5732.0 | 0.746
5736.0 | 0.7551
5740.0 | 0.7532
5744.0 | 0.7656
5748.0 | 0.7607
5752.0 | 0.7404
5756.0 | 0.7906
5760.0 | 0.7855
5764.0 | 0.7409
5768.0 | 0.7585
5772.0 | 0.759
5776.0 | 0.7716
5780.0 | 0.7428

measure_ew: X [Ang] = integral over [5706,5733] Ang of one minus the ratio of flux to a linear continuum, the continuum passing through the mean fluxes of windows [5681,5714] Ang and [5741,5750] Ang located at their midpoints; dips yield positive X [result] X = 0.6 Ang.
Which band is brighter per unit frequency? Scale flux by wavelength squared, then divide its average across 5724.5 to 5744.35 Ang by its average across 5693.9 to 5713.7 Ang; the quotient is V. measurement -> 1.0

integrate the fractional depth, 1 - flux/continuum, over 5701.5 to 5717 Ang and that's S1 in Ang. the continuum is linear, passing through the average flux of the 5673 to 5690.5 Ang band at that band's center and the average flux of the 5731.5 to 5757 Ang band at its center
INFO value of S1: 0.6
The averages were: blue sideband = 0.744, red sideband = 0.758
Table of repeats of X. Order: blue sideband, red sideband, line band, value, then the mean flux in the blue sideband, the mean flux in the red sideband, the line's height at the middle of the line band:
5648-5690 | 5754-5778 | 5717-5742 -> 0.2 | 0.741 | 0.768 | 0.758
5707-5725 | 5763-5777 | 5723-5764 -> -1.0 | 0.725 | 0.758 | 0.742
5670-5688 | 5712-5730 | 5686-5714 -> 0.2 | 0.738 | 0.742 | 0.74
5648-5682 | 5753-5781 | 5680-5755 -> 0.8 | 0.741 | 0.764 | 0.753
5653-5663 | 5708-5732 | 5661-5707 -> -0.1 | 0.742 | 0.735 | 0.739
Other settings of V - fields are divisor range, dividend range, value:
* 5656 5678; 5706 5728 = 1.01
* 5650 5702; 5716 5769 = 1.04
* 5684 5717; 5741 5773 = 1.06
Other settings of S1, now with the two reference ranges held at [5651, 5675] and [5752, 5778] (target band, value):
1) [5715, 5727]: 0.1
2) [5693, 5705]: 0.0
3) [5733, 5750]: 0.0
